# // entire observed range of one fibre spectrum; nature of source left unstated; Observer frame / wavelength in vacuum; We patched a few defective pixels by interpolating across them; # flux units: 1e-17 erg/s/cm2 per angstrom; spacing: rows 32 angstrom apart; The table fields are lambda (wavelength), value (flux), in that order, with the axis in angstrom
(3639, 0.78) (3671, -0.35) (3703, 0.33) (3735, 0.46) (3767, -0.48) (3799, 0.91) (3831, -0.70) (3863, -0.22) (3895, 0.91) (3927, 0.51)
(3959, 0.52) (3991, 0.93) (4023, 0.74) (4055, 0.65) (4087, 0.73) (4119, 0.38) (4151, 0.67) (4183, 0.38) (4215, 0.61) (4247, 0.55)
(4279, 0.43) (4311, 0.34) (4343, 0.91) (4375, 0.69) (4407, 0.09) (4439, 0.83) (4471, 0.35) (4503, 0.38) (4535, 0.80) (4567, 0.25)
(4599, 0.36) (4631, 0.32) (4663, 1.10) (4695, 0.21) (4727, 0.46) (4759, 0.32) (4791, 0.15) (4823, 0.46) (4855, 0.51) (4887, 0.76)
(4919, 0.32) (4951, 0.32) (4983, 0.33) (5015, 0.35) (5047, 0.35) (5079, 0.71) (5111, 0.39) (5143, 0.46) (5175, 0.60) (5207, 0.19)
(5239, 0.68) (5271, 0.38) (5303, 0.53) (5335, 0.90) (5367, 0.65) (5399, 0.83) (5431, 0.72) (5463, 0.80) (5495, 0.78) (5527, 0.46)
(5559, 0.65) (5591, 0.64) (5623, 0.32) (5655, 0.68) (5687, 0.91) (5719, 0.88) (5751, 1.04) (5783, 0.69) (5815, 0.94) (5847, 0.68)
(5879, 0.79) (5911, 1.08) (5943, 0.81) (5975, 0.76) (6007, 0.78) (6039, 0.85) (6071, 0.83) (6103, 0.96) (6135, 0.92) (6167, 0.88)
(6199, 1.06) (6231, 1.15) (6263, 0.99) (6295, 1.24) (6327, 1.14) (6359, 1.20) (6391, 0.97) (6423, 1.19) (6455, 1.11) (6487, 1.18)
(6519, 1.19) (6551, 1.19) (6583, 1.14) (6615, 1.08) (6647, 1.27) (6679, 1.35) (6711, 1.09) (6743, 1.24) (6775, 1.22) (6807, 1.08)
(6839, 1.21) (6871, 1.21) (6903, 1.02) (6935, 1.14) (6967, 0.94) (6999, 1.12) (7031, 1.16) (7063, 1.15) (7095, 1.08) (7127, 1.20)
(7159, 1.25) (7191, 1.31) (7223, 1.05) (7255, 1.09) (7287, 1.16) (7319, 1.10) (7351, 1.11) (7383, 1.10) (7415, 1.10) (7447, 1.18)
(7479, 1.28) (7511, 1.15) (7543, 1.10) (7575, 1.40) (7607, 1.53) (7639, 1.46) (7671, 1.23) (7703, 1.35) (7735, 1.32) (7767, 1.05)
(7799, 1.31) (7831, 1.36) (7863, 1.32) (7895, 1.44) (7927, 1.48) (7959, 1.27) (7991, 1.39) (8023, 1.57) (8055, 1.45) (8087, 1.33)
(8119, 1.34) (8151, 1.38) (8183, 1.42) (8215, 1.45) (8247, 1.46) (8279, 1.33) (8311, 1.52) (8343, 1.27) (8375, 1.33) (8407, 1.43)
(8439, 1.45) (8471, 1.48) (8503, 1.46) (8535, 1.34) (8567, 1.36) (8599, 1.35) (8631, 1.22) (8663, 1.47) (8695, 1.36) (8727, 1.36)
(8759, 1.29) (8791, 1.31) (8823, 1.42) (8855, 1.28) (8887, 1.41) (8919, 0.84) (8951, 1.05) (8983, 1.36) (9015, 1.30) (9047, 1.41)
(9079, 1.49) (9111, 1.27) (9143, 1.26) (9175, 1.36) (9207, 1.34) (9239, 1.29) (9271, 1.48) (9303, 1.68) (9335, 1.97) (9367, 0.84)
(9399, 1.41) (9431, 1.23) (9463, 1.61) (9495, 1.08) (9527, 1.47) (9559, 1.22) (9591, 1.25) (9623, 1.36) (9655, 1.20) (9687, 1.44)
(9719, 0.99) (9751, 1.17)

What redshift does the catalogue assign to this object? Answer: 0.42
